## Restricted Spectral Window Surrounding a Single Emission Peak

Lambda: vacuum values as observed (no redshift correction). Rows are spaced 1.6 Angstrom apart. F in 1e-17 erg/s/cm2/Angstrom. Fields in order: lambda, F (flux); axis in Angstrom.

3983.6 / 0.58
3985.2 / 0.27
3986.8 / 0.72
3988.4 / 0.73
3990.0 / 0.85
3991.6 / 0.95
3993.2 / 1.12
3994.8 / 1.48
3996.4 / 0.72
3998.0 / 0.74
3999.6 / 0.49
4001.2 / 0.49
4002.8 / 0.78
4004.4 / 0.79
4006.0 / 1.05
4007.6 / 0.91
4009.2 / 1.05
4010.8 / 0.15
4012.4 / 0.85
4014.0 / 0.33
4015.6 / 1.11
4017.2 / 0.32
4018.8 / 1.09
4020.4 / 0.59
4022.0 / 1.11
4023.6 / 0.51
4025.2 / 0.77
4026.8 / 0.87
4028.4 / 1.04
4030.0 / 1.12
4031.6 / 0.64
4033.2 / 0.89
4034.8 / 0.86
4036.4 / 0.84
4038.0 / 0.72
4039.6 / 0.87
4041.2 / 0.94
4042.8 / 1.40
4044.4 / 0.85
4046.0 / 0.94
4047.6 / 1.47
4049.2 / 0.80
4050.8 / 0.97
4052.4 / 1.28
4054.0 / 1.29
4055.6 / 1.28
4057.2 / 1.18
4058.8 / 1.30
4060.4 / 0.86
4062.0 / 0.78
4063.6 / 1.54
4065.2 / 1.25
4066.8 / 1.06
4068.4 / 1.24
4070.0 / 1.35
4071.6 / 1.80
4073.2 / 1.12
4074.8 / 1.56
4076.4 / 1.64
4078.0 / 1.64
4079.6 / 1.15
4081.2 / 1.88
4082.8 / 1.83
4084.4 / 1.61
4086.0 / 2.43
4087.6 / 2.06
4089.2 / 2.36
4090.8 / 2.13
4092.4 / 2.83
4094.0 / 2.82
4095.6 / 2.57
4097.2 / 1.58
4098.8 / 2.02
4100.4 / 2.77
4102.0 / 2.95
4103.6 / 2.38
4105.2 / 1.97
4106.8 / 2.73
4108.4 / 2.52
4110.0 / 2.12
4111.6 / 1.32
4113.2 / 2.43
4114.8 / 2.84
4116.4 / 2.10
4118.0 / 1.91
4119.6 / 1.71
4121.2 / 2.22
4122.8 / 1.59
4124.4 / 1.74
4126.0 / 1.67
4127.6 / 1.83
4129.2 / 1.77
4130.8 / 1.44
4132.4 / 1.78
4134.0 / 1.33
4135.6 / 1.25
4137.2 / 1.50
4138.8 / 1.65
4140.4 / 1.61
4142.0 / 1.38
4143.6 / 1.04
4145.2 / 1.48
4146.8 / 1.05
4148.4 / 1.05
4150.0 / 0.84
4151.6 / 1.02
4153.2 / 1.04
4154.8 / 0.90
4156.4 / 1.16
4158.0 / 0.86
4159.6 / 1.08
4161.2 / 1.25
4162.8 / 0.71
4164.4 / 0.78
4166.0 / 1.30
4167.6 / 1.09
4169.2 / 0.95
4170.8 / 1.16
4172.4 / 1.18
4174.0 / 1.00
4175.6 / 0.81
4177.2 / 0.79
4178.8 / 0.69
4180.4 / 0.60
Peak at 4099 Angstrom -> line C IV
